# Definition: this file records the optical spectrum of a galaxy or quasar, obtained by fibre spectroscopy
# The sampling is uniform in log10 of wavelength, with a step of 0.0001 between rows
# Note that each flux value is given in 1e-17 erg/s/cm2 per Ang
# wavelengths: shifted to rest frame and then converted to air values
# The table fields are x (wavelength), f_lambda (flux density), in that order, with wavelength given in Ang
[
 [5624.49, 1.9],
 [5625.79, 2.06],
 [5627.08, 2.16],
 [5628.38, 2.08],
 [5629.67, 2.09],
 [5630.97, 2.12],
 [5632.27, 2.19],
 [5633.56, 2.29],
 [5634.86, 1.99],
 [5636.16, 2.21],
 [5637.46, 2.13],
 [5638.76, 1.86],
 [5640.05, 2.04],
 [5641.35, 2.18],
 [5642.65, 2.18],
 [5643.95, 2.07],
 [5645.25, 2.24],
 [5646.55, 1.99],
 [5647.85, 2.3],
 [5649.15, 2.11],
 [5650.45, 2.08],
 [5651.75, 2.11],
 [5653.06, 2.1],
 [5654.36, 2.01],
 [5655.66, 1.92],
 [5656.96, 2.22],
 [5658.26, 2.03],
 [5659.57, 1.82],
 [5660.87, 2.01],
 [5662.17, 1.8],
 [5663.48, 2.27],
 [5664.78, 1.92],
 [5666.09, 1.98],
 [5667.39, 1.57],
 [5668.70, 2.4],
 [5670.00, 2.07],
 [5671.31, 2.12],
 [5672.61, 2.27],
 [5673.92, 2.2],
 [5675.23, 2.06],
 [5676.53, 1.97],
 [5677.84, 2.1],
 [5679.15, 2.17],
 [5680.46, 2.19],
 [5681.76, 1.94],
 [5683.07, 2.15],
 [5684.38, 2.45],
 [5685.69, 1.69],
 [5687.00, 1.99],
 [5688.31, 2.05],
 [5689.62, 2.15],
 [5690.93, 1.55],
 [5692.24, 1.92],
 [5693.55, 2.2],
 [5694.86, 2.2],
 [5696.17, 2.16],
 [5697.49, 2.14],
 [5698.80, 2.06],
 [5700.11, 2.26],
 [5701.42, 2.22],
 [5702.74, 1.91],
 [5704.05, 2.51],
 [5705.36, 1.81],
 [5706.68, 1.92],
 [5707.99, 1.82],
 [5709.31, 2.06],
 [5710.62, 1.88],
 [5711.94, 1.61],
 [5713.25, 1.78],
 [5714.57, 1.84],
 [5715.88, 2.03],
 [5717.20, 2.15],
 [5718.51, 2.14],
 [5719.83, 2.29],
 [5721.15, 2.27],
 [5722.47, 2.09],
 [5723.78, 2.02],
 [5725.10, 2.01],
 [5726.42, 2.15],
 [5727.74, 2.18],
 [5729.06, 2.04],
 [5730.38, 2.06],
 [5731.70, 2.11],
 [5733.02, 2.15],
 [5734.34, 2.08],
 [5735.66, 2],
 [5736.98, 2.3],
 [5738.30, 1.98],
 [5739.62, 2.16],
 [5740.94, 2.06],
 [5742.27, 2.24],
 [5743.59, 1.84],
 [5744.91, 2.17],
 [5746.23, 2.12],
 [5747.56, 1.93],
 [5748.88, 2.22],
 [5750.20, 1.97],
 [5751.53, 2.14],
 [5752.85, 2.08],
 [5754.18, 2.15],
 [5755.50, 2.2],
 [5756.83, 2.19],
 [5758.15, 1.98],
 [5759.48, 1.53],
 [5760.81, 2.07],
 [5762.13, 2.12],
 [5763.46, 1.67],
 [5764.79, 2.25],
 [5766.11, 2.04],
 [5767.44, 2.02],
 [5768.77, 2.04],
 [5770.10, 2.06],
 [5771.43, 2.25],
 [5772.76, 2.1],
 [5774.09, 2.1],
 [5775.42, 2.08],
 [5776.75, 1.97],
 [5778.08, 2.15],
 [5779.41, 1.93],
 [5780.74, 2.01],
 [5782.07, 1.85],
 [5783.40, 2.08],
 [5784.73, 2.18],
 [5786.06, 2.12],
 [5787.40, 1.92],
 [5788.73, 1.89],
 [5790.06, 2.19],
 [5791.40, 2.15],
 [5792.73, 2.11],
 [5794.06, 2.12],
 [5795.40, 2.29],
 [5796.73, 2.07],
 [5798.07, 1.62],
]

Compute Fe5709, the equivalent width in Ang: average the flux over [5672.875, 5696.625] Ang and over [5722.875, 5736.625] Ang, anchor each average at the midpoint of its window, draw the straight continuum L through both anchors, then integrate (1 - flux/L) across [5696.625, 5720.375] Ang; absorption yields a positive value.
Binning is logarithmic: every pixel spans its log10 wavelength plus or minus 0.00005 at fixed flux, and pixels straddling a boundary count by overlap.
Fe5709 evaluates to 0.6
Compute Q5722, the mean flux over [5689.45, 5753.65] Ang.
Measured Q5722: 2.06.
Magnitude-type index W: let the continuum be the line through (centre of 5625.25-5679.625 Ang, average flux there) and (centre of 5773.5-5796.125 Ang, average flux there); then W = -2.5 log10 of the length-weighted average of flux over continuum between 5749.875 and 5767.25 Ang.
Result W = 0.02 mag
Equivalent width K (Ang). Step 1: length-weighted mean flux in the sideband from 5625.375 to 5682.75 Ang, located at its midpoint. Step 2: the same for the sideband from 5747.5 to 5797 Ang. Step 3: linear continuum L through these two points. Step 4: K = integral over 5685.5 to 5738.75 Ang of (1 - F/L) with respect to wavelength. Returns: 0.6 Ang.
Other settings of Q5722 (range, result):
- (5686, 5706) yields 2.07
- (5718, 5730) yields 2.13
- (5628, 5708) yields 2.08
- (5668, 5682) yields 2.14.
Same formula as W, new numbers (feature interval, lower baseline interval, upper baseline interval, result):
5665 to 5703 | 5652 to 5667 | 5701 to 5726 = -0.034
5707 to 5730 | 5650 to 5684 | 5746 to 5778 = 0.019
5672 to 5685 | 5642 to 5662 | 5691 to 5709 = -0.040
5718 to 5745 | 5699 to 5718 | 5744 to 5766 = -0.048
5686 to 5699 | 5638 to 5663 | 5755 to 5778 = 0.011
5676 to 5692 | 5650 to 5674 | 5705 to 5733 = 0.002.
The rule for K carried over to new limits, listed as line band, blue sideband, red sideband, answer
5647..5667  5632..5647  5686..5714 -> 0.4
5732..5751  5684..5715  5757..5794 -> -0.6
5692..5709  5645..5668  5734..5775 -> -0.4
